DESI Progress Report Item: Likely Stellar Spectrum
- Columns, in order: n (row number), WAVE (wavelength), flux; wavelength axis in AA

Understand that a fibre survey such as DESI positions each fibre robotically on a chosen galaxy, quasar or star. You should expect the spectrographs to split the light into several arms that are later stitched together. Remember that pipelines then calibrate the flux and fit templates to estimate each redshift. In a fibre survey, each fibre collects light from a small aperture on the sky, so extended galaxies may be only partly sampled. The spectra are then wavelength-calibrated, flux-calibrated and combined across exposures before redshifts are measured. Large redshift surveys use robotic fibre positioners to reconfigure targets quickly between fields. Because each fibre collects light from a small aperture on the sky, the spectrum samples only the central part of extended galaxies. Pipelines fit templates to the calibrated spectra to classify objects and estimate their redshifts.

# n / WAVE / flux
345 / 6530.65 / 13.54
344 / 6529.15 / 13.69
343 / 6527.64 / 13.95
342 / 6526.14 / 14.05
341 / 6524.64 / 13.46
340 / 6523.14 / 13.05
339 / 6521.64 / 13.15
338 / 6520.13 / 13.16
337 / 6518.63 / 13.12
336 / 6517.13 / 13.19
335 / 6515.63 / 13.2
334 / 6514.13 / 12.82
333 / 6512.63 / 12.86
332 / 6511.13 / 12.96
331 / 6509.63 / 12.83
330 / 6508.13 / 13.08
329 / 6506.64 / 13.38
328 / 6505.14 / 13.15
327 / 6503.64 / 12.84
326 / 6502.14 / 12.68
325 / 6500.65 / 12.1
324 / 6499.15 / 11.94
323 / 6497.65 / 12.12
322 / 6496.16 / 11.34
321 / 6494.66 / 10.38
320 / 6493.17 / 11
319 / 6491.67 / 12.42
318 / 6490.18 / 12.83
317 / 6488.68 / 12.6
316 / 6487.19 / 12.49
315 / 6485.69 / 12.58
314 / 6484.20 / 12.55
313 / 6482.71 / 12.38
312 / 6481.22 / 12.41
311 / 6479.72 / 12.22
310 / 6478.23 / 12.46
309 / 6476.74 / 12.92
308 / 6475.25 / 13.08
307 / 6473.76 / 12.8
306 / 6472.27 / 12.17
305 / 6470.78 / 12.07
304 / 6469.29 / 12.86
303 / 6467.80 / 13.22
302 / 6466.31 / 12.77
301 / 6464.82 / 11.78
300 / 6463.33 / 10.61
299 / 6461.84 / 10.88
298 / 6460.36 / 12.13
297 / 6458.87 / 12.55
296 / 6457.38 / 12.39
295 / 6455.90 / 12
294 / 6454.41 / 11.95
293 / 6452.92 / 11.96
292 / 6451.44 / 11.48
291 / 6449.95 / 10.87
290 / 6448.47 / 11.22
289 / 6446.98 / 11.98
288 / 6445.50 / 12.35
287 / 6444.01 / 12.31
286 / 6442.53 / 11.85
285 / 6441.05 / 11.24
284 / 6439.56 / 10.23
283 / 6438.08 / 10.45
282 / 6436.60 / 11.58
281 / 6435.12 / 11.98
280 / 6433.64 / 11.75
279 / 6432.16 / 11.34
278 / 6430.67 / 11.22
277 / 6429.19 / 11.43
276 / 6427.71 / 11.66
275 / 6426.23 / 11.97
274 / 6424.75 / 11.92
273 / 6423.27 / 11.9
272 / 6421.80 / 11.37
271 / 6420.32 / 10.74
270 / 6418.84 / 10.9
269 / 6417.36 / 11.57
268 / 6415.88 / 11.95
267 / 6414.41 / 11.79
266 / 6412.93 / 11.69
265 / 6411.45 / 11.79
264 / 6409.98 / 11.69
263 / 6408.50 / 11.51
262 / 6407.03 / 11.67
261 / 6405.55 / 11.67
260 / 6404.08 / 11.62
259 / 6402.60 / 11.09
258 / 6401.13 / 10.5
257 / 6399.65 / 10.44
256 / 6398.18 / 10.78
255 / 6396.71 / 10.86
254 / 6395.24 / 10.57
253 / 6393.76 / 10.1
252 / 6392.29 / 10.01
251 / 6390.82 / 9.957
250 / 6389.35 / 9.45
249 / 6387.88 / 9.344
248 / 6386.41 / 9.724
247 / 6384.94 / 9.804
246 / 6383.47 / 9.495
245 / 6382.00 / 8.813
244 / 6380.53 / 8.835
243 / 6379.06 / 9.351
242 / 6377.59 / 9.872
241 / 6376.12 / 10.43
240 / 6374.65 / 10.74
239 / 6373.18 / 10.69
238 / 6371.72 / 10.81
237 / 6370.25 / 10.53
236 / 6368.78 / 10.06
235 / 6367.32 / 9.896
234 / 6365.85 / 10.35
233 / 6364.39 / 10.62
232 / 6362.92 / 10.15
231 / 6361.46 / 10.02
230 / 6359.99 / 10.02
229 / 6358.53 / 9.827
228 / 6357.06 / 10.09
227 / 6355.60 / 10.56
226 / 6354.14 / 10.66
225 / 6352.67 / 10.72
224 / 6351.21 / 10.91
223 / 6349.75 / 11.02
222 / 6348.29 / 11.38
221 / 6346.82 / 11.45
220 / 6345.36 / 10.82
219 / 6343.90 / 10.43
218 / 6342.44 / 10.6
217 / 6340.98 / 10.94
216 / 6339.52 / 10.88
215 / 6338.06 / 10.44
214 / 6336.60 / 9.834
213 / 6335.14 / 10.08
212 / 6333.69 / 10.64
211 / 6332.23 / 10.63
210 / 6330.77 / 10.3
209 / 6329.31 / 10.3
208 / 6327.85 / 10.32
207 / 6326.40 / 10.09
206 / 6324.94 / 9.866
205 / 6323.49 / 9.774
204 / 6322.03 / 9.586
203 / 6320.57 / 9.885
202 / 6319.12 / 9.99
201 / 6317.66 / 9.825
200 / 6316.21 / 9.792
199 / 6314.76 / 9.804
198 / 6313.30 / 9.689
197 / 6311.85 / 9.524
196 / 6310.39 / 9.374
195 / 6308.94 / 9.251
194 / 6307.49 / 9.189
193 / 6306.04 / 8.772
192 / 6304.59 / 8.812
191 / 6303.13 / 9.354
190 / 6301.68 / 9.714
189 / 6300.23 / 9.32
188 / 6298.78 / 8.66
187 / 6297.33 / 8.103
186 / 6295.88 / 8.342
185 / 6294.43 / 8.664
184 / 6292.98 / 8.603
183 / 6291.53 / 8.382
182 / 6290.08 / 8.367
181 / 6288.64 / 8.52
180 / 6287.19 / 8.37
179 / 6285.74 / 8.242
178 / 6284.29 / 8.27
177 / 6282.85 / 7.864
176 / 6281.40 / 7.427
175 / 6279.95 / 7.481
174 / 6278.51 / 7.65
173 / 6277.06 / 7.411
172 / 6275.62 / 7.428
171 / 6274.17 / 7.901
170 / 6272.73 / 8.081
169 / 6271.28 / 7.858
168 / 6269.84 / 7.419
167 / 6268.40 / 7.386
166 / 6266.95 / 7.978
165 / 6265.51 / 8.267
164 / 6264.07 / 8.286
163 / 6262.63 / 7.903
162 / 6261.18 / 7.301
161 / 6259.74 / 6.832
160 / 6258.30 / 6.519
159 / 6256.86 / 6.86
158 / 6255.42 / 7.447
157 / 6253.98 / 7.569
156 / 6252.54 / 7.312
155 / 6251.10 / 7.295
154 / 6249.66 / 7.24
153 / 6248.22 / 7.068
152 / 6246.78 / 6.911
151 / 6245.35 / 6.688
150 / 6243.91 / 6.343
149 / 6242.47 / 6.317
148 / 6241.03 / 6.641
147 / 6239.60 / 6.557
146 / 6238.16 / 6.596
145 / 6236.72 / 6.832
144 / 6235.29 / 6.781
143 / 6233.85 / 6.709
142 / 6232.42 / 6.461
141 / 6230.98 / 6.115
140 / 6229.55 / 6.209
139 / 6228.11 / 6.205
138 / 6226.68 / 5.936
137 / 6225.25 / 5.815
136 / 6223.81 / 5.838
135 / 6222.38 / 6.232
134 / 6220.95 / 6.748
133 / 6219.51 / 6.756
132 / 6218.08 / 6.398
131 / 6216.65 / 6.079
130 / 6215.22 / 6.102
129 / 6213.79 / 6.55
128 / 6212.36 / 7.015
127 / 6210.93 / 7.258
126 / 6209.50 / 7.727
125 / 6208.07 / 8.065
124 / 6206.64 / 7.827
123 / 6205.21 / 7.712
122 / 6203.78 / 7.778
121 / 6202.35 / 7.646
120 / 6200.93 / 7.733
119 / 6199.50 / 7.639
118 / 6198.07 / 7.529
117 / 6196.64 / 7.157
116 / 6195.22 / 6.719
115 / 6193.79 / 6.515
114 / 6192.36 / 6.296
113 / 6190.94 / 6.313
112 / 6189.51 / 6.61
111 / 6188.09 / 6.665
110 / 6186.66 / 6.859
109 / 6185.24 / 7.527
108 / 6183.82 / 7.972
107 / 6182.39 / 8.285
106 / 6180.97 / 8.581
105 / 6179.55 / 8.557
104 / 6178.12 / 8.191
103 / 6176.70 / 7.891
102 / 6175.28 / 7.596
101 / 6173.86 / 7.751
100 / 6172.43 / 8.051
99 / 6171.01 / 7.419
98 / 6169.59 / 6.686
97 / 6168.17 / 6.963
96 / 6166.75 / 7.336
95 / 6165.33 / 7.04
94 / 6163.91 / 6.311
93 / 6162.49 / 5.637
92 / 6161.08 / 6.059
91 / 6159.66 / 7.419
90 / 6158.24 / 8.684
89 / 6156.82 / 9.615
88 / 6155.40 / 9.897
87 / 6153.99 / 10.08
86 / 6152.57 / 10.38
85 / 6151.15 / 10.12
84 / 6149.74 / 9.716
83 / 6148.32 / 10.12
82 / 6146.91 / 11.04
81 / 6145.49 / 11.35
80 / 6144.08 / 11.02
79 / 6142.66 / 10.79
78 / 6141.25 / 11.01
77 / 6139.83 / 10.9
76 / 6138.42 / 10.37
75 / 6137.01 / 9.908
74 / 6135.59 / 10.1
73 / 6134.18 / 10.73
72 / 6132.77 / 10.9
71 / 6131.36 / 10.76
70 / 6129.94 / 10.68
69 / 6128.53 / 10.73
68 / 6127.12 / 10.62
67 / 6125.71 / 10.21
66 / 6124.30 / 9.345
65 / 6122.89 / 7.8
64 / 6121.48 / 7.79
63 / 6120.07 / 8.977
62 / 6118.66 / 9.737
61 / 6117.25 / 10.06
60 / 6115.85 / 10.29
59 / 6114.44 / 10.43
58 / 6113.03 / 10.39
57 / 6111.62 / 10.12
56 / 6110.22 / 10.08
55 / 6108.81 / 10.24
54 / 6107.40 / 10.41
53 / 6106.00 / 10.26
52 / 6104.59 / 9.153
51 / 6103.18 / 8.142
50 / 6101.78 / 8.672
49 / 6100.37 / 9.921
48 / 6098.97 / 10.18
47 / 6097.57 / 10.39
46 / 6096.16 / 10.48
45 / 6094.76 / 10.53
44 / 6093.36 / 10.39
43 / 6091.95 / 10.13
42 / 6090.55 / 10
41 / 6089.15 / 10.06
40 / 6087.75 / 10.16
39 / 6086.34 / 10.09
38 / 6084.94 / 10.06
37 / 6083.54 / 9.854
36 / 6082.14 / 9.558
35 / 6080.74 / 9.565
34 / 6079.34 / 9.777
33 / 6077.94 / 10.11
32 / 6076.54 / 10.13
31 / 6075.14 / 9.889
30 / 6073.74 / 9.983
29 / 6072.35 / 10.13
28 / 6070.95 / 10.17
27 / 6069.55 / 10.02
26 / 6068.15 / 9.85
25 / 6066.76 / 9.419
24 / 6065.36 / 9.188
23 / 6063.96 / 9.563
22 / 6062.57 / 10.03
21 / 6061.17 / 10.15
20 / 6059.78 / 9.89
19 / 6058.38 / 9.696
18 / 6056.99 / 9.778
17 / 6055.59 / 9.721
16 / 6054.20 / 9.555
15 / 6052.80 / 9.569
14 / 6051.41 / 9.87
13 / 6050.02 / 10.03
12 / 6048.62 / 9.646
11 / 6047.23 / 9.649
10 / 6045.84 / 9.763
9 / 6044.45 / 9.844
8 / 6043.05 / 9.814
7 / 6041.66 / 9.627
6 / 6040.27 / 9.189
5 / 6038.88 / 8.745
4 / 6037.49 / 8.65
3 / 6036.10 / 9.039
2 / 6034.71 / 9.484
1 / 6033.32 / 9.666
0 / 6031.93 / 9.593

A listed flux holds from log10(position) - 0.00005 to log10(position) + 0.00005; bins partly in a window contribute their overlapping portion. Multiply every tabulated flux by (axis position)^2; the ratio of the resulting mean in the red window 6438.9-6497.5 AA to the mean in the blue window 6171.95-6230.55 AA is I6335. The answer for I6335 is 1.8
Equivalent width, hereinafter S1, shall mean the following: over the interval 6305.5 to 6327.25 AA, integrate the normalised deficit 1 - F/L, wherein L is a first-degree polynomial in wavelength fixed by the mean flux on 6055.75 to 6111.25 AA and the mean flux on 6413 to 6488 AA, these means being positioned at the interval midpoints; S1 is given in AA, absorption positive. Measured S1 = 3.0 AA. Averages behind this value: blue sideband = 9.9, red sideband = 11.9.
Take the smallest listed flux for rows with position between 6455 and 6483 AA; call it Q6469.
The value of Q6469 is 10.61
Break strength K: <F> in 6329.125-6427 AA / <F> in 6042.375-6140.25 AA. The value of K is 1.07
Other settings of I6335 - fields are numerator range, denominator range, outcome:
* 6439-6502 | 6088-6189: 1.45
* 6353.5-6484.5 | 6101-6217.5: 1.41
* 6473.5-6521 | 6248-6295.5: 1.74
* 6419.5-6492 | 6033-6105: 1.39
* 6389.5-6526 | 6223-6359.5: 1.47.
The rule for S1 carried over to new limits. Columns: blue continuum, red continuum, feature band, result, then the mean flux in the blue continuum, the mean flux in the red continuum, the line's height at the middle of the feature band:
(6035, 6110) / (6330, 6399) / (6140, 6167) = 2.0 AA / 9.79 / 10.3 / 9.93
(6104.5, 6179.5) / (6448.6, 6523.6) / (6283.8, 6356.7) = 7.9 AA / 9.33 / 12.4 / 10.9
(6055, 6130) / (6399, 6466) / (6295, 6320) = 3.8 AA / 9.86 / 11.5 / 10.9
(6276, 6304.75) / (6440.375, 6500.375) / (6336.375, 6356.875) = -2.7 AA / 8.36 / 12.1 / 9.52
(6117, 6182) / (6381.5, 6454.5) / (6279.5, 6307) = 4.6 AA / 9.14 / 11.1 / 10.2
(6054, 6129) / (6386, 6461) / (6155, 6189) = 8.7 AA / 9.85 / 11.3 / 10.2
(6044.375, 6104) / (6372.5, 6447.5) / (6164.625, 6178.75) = 3.7 AA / 9.85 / 10.9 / 10.2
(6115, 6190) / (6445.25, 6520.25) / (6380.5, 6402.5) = 2.7 AA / 8.97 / 12.3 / 11.4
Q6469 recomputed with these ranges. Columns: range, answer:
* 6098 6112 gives 8.142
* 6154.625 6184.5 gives 5.637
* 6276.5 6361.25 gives 7.411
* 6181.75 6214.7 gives 6.296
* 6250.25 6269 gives 6.519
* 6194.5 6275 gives 5.815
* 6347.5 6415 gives 8.813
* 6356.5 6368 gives 9.827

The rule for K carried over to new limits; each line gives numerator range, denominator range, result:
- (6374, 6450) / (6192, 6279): 1.56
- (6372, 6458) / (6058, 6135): 1.11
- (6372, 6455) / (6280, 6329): 1.21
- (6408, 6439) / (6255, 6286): 1.51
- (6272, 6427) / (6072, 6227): 1.14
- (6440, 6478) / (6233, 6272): 1.69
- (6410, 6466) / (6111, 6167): 1.20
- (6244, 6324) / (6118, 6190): 0.93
